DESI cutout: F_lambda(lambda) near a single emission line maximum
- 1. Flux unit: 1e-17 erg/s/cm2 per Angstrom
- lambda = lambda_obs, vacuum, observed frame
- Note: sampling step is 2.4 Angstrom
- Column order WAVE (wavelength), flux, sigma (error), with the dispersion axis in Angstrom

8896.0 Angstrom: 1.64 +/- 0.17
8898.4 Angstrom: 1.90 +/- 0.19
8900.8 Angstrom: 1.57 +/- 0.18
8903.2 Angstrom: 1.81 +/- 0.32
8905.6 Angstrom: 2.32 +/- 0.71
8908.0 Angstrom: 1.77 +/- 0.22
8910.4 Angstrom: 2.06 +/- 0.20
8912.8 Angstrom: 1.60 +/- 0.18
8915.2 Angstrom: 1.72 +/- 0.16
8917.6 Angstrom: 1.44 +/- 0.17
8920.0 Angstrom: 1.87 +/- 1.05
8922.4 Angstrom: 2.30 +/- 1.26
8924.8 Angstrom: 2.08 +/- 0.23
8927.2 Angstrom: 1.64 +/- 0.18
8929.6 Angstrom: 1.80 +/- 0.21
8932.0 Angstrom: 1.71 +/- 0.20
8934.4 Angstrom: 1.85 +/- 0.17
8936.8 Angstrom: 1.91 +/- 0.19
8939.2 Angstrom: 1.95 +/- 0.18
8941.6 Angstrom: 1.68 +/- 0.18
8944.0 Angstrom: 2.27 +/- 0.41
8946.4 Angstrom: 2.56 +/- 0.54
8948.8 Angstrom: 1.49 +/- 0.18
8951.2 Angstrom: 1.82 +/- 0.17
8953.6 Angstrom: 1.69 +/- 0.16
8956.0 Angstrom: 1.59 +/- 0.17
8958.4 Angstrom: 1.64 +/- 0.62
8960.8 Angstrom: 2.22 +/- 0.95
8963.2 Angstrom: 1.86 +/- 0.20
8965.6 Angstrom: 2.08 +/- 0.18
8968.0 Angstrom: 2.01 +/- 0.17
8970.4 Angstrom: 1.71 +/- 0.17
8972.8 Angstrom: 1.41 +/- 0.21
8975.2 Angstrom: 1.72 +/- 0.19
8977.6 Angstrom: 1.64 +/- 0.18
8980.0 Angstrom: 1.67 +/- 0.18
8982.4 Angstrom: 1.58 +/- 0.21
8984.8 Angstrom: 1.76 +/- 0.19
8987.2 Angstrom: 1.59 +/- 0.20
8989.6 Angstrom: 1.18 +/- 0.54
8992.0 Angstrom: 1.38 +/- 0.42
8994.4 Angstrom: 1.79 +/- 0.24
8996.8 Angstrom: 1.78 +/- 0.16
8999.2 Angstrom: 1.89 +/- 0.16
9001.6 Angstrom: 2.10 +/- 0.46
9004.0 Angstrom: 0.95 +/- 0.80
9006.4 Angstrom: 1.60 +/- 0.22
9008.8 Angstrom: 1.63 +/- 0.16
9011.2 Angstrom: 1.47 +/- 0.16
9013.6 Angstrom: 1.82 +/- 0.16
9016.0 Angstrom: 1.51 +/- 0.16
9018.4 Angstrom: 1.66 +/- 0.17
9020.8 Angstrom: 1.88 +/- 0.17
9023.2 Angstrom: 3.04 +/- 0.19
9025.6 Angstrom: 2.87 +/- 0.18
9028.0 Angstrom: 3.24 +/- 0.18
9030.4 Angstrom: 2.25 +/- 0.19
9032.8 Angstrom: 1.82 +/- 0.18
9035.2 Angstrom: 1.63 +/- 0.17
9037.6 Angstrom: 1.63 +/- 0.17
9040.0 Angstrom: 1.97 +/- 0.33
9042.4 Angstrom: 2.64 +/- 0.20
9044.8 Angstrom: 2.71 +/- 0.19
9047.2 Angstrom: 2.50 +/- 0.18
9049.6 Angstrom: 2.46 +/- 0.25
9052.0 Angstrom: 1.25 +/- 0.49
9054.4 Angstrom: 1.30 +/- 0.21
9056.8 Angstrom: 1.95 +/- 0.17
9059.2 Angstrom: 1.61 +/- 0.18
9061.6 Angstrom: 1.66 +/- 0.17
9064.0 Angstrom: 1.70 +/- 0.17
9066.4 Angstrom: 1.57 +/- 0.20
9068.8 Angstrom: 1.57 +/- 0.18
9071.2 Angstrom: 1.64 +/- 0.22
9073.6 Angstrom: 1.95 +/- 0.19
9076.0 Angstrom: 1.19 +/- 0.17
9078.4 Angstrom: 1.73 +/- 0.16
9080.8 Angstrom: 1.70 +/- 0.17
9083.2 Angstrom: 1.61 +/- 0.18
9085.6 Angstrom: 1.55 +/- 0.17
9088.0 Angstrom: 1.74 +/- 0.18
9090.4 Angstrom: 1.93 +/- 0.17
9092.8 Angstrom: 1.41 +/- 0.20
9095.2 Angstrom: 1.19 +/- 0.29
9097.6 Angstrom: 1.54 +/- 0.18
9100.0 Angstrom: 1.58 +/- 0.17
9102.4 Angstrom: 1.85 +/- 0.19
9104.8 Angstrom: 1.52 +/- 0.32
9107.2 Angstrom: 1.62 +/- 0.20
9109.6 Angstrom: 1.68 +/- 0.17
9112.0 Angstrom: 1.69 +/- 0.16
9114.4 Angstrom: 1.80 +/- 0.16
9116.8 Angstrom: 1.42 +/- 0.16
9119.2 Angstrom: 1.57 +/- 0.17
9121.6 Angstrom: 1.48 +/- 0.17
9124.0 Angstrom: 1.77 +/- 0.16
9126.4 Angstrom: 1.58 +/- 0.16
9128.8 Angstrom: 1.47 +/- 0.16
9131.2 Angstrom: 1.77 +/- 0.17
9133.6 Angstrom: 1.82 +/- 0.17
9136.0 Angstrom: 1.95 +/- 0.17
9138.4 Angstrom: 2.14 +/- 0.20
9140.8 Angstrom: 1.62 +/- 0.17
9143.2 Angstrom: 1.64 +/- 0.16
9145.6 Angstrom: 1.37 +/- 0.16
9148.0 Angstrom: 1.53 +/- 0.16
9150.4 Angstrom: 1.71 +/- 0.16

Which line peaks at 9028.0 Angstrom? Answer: [S II] 6716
